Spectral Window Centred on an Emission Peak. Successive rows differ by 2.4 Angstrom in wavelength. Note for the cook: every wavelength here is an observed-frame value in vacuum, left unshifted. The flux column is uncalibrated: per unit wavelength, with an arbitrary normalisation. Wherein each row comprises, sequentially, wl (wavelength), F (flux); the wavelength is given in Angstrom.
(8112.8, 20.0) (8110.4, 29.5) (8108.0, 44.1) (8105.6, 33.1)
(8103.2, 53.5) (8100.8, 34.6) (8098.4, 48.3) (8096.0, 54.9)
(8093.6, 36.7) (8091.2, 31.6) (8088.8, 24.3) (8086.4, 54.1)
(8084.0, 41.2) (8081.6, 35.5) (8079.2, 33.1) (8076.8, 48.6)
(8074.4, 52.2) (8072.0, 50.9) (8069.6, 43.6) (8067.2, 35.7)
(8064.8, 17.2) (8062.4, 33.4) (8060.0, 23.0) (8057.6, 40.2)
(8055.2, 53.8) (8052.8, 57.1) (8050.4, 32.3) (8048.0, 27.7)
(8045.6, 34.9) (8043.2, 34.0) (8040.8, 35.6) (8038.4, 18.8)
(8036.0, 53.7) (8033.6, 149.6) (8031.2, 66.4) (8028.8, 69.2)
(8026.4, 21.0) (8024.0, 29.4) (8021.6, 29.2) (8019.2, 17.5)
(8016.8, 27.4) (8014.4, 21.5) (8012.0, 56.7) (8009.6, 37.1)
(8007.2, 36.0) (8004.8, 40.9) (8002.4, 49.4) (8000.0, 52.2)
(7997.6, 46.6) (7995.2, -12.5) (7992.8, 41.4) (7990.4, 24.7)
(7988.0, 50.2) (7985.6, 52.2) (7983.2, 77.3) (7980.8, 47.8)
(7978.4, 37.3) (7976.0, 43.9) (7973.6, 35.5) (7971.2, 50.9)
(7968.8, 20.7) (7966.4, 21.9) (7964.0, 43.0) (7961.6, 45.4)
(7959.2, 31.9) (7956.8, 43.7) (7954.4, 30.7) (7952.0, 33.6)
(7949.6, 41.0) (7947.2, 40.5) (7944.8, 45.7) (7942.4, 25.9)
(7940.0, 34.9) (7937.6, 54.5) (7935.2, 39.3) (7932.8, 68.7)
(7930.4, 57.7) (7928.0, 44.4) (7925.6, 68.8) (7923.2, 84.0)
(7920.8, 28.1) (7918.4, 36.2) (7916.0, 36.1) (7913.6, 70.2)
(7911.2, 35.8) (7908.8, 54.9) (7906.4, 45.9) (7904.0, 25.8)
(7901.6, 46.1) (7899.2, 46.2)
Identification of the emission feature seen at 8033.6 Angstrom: H-gamma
